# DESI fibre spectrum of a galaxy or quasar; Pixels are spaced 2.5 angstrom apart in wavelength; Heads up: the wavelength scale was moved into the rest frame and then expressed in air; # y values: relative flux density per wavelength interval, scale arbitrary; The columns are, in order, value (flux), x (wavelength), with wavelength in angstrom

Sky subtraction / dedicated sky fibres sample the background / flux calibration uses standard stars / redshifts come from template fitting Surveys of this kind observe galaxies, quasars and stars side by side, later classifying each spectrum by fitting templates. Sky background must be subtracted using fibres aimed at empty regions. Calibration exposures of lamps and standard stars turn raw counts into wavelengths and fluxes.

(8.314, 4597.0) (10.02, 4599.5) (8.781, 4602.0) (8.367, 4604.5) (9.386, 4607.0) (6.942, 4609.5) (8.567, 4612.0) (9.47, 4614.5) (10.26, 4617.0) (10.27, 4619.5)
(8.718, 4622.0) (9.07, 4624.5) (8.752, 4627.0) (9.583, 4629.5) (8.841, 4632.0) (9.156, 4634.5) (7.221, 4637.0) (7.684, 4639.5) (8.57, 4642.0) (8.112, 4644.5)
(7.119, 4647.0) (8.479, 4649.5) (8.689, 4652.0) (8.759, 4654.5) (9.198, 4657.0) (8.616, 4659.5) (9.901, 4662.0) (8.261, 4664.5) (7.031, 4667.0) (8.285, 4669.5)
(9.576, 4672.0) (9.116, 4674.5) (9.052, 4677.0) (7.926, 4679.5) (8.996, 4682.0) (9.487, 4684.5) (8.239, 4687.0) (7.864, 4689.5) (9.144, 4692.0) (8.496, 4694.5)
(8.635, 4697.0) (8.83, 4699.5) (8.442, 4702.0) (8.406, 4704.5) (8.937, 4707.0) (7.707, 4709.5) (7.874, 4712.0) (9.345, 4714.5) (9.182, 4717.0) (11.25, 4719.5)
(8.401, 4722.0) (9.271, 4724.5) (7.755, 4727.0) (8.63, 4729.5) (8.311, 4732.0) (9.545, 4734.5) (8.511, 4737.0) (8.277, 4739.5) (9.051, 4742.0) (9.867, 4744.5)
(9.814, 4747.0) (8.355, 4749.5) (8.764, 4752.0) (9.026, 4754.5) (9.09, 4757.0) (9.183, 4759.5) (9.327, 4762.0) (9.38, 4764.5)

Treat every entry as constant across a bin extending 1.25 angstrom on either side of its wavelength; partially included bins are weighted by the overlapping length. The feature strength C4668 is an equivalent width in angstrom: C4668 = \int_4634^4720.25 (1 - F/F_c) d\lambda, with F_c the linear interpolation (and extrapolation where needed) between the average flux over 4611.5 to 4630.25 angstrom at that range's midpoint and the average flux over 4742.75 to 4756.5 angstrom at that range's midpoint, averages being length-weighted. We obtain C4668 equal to 6.27 angstrom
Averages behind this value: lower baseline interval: 9.36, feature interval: 8.6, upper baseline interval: 9.16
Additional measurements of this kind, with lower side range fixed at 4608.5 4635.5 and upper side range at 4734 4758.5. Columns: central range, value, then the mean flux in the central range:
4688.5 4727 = 1.2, 8.76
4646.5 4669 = 1.4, 8.49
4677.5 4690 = 0.7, 8.57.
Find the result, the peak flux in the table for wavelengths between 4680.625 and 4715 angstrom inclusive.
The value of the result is 9.487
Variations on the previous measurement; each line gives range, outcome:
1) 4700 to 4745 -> 11.25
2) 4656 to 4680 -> 9.901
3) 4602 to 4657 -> 10.27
